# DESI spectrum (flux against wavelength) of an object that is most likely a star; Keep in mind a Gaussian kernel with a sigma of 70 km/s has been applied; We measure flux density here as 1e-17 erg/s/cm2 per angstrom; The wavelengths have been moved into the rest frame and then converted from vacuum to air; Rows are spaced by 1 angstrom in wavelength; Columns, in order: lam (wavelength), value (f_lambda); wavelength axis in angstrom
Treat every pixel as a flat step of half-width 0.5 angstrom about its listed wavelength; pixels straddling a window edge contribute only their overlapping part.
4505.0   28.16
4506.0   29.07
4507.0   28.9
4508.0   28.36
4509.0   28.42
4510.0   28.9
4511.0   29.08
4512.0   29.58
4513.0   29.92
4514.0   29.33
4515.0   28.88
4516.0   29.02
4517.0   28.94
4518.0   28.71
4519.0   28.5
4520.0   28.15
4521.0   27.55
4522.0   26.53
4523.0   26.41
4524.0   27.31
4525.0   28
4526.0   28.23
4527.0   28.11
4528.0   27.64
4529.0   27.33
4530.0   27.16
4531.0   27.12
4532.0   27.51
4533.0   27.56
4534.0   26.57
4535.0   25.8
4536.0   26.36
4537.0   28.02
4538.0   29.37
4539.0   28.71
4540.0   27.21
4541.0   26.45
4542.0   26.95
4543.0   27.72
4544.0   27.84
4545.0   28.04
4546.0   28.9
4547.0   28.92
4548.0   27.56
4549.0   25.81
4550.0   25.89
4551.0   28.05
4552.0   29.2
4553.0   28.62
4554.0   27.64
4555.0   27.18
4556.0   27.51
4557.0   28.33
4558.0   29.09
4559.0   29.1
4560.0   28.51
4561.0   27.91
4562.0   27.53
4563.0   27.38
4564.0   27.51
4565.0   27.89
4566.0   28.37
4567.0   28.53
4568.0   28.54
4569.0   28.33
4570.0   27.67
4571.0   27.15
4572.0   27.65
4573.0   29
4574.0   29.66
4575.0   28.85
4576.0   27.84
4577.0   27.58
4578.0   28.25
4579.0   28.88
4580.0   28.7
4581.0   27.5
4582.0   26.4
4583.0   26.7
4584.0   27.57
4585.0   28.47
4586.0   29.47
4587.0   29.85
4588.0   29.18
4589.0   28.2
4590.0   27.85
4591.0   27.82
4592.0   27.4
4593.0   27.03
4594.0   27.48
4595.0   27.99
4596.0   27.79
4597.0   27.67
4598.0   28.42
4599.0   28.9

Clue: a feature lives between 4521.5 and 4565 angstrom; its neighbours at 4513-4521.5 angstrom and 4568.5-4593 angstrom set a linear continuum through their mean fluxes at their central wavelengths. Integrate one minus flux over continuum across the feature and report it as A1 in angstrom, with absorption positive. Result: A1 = 1.3 angstrom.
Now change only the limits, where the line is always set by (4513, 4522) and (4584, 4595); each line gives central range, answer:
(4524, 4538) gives 0.55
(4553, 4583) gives 0.28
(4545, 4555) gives 0.21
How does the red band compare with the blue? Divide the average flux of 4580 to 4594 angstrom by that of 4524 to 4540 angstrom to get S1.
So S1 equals 1.0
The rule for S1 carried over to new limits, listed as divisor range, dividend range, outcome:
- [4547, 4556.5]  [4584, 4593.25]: 1.03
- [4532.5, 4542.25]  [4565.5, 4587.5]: 1.03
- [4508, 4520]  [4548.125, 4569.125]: 0.96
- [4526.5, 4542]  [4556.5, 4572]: 1.03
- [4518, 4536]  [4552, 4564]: 1.03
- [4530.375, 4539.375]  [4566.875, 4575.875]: 1.03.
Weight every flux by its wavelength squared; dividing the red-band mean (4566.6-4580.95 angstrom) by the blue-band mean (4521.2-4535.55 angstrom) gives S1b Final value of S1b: 1.06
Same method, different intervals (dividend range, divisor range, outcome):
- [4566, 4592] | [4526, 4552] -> 1.04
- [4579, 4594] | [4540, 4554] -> 1.03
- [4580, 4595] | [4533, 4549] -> 1.03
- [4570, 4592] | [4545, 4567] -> 1.02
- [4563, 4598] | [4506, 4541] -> 1.03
